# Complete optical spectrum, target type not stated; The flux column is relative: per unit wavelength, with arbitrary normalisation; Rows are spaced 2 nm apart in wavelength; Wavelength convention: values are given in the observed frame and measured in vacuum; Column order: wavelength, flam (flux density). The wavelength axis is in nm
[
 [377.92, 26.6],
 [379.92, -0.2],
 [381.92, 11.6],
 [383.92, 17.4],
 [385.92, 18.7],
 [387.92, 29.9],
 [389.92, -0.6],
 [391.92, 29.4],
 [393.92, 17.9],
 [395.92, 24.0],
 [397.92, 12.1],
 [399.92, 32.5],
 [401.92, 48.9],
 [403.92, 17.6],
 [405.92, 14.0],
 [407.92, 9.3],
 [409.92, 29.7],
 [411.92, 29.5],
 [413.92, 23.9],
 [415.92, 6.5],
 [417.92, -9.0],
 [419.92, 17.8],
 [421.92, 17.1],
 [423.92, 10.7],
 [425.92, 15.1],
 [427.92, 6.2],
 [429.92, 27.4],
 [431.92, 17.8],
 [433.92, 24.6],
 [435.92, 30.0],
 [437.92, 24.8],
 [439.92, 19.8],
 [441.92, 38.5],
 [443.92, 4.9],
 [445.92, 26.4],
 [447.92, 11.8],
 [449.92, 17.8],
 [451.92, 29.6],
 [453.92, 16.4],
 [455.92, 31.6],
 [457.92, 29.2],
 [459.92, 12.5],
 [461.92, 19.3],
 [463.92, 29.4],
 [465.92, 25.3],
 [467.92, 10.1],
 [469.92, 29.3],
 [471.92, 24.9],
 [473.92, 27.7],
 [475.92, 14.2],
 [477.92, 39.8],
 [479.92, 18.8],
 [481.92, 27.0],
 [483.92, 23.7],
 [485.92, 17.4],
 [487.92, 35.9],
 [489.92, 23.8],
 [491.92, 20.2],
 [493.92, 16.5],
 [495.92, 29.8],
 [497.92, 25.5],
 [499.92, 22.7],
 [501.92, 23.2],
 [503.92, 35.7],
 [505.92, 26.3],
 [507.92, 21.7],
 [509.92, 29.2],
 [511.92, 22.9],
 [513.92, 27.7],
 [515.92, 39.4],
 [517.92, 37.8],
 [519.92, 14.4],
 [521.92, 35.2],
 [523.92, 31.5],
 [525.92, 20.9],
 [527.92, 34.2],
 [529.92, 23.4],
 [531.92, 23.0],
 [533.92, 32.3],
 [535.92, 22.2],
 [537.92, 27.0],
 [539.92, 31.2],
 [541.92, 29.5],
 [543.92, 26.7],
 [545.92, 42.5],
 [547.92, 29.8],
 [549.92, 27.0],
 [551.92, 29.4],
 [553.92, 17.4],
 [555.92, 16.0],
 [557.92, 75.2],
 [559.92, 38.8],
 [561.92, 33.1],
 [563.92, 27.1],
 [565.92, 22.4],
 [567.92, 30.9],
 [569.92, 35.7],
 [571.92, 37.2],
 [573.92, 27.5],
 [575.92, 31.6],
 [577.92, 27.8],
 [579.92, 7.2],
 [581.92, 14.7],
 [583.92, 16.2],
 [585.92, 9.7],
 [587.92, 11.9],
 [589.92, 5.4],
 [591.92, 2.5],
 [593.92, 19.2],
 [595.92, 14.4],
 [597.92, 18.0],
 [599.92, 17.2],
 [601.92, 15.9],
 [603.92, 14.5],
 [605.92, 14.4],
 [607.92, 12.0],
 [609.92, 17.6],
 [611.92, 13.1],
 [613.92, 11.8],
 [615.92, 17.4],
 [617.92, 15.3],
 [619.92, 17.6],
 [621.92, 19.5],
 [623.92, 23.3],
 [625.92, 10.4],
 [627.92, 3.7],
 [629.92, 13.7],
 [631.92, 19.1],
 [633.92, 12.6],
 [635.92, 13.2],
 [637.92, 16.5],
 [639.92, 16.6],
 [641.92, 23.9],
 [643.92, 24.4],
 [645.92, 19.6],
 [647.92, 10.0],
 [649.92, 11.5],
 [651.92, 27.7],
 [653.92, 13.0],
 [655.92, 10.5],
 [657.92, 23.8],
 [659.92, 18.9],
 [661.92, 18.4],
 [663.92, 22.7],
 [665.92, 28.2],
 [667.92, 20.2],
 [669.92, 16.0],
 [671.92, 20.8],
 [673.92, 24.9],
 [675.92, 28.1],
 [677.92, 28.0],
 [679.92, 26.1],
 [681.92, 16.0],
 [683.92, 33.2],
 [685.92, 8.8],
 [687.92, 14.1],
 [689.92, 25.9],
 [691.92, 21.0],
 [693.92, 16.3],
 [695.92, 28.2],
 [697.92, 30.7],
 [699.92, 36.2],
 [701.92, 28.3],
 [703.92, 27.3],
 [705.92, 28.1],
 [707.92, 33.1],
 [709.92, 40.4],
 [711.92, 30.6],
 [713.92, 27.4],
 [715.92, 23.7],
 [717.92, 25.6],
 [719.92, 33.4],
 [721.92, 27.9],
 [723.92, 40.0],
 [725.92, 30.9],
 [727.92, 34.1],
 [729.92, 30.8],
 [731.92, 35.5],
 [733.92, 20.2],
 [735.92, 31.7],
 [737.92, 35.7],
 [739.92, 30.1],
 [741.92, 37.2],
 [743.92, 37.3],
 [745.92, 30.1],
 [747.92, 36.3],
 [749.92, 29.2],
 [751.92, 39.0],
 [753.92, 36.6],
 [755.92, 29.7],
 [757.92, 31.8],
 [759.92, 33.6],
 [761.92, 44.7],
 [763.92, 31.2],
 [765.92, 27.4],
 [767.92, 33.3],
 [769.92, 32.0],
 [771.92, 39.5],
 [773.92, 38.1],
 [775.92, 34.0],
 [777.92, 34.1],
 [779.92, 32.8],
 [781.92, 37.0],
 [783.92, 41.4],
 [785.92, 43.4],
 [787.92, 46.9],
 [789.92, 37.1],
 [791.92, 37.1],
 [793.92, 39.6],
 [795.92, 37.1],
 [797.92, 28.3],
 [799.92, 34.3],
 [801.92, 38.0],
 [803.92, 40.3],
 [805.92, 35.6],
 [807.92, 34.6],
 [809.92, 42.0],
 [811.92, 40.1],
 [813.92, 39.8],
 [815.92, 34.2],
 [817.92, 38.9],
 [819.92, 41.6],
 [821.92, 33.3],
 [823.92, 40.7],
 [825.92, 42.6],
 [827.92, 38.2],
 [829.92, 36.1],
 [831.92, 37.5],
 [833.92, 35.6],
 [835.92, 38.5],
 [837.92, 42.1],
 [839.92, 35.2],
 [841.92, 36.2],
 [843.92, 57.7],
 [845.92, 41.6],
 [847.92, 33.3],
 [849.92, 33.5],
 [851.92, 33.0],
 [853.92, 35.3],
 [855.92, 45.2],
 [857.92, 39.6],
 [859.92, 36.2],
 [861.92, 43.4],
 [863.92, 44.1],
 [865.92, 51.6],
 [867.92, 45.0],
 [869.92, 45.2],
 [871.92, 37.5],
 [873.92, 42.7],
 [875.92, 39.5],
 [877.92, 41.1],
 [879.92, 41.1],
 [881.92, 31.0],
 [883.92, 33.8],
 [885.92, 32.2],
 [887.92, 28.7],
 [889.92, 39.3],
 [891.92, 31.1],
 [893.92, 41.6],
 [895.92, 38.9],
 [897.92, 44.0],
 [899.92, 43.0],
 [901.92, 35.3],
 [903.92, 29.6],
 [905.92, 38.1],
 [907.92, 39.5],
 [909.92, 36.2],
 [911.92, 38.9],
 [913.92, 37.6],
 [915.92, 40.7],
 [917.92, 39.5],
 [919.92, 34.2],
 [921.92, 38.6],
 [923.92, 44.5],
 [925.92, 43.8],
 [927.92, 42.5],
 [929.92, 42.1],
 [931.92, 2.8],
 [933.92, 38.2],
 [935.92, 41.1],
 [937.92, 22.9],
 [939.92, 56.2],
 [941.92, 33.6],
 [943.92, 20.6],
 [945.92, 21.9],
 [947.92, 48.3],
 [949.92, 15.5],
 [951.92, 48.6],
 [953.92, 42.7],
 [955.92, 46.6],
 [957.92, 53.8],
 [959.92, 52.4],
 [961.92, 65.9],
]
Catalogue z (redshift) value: 0.747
